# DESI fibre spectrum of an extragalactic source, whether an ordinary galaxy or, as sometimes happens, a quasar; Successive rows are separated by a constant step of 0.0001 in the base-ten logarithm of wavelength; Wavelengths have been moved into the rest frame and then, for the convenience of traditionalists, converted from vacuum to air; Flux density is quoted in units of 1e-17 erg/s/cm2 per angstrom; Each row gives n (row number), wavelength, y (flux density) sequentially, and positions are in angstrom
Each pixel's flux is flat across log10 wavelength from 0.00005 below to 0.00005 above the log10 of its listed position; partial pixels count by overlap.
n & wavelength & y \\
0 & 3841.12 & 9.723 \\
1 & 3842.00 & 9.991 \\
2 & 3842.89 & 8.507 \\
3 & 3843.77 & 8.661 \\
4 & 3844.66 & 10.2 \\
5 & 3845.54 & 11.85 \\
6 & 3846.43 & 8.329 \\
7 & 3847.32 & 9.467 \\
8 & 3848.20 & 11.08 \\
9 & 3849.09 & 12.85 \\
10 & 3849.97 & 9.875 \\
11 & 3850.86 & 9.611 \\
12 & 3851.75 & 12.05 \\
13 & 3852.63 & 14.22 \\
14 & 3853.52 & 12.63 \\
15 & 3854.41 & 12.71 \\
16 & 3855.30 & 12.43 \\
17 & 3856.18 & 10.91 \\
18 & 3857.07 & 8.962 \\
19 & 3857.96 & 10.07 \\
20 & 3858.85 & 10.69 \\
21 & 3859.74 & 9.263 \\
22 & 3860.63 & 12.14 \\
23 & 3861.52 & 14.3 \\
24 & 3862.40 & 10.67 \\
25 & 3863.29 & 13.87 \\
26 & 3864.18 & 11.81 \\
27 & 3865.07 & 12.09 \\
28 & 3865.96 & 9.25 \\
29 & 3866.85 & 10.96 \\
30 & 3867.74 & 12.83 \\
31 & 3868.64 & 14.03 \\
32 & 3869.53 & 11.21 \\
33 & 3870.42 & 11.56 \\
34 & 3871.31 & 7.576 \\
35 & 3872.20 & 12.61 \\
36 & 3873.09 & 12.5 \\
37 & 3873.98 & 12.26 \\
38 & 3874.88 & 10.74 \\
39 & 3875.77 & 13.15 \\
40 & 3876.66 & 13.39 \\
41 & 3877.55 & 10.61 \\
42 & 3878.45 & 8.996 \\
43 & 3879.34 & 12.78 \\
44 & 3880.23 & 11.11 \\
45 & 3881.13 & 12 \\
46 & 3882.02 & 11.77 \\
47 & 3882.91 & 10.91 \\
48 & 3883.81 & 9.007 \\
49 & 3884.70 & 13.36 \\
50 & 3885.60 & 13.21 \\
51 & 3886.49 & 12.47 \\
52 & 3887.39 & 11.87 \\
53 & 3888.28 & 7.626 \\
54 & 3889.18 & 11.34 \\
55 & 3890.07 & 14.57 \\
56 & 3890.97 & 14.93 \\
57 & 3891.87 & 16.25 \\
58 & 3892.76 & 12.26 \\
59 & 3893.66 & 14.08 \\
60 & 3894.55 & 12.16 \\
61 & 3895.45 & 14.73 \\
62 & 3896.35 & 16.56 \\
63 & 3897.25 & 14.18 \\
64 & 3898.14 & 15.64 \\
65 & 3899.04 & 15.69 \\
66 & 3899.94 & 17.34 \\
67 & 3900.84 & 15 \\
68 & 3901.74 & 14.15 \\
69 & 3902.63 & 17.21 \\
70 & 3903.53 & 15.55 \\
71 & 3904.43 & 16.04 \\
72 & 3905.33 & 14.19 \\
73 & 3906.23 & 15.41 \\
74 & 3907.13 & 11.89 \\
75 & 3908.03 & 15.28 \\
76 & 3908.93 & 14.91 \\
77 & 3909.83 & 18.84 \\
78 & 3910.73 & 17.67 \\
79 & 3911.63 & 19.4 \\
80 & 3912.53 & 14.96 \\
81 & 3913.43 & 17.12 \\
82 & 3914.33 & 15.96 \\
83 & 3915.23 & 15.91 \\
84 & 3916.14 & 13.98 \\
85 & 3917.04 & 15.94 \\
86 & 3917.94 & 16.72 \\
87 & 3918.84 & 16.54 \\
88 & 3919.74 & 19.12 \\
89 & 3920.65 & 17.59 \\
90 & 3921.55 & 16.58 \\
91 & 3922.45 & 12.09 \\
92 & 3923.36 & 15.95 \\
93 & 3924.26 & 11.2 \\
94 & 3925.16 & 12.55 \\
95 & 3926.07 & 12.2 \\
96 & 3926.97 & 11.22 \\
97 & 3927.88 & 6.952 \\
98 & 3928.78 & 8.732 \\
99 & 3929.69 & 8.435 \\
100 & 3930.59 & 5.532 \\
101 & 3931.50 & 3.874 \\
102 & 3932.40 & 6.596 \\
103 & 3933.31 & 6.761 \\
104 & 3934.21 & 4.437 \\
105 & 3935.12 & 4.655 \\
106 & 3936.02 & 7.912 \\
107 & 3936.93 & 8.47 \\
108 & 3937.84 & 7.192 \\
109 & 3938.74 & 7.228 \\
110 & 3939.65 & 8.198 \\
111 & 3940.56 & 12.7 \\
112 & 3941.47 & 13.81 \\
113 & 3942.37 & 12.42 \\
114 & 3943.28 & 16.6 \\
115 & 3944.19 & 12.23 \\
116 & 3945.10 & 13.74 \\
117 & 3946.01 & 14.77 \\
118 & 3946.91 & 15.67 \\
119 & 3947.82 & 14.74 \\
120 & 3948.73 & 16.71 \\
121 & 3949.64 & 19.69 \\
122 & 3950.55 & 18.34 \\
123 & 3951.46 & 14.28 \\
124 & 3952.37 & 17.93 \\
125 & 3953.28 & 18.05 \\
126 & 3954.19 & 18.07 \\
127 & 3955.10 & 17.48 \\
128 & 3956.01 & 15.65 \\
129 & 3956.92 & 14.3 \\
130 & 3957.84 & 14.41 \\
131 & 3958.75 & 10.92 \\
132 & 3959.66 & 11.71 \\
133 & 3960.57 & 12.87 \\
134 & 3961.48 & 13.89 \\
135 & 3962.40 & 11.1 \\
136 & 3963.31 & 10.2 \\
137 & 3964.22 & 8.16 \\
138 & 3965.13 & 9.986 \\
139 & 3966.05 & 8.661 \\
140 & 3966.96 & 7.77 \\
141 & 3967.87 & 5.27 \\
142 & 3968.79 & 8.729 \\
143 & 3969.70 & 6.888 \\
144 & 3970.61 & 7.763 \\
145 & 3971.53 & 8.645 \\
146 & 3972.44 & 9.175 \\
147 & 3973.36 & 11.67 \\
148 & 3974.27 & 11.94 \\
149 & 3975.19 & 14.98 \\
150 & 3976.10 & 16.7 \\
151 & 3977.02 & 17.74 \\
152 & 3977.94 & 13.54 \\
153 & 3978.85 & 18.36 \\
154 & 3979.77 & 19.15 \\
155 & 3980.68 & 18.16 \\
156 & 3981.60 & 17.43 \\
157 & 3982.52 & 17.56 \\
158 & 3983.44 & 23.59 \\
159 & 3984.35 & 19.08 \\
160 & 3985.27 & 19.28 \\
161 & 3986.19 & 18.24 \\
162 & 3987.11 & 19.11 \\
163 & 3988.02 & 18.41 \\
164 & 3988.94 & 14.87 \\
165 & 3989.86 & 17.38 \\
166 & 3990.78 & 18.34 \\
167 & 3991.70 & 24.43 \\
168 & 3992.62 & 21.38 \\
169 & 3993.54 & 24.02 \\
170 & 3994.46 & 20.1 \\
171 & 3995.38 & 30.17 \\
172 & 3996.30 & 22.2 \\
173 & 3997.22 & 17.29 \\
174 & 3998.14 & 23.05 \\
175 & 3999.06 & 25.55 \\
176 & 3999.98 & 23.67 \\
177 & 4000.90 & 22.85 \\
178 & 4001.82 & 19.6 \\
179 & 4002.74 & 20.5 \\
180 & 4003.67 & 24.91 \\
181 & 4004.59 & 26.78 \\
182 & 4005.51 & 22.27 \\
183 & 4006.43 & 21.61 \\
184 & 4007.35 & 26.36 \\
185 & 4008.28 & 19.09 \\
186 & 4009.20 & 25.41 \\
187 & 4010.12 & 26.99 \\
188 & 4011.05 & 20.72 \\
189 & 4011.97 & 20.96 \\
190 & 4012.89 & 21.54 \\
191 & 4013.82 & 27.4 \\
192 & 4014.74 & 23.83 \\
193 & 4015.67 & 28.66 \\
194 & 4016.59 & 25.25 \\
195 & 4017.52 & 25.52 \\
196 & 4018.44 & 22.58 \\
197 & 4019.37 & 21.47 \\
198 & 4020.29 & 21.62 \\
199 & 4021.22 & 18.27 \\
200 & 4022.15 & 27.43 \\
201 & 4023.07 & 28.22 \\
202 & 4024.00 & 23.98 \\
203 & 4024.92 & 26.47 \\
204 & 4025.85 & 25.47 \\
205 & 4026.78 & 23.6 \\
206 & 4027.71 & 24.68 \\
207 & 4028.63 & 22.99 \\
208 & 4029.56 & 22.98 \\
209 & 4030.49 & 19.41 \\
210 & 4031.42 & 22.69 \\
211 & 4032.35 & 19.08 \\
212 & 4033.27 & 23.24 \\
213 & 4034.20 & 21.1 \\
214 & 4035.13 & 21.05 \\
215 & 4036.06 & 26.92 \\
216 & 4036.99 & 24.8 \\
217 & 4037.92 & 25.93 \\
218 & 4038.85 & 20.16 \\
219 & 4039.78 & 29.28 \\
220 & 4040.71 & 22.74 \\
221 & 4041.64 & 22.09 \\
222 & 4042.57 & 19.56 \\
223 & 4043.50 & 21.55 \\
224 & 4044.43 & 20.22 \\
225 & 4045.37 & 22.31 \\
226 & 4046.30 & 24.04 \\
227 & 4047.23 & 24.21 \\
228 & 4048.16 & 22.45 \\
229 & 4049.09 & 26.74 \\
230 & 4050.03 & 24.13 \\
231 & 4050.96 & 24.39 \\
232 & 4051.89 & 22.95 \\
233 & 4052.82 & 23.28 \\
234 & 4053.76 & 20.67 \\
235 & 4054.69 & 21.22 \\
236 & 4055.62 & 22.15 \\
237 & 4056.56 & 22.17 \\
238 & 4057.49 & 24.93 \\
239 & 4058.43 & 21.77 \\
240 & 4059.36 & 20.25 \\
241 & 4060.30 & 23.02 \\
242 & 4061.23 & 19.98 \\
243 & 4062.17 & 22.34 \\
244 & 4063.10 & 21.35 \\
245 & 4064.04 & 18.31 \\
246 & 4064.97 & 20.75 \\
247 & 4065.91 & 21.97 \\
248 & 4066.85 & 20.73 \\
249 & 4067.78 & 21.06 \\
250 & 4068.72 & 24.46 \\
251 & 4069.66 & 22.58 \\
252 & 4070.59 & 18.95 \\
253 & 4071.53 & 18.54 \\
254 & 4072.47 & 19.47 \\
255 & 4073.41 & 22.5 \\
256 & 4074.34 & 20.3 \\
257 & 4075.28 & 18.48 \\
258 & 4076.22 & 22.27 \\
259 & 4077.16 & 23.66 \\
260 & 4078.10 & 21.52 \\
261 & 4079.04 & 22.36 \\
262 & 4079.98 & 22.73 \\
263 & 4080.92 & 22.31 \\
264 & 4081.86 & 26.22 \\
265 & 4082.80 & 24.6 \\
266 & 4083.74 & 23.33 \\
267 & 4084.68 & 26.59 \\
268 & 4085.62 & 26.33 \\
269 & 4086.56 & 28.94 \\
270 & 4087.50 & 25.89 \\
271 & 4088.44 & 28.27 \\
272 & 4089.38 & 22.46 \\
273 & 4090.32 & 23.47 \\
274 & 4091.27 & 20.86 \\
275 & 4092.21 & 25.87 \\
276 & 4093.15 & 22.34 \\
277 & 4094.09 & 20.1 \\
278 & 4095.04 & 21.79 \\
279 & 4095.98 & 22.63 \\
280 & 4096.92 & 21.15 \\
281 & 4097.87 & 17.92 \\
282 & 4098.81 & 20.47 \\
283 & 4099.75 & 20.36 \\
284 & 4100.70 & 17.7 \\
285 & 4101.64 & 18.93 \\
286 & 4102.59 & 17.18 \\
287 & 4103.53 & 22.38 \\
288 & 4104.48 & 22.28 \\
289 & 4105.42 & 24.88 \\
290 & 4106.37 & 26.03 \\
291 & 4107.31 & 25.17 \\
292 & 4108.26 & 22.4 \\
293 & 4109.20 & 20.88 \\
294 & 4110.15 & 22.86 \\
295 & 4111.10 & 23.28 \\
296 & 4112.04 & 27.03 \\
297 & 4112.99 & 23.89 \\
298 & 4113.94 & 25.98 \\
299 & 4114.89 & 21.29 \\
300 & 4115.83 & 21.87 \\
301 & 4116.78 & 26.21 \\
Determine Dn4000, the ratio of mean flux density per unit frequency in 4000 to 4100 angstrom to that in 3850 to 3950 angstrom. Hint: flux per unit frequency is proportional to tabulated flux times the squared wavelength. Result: 1.95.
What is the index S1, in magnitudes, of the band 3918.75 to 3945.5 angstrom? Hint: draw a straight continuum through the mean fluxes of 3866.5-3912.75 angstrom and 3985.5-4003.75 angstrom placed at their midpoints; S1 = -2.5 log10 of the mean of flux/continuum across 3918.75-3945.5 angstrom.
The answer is 0.48 mag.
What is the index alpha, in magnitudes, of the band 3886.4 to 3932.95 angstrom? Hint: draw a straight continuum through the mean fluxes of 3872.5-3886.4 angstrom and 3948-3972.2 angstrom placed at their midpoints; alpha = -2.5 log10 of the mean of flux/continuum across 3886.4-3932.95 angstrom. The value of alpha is -0.15 mag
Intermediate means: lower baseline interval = 11.7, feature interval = 13.9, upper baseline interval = 12.6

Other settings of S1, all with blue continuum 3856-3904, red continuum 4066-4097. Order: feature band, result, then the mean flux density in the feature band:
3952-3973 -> 0.39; 11.6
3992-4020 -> -0.23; 23.4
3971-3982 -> 0.19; 14.7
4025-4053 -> -0.13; 23.2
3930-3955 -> 0.31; 11.9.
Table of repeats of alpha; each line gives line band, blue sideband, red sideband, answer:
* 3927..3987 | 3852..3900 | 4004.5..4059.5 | 0.398 mag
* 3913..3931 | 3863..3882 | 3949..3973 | -0.128 mag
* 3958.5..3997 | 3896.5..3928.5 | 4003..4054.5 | 0.294 mag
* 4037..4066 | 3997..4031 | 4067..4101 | 0.021 mag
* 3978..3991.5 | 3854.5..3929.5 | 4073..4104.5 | -0.052 mag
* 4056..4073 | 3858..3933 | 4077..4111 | 0.006 mag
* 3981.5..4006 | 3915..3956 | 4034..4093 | -0.223 mag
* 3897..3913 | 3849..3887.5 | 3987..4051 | -0.100 mag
